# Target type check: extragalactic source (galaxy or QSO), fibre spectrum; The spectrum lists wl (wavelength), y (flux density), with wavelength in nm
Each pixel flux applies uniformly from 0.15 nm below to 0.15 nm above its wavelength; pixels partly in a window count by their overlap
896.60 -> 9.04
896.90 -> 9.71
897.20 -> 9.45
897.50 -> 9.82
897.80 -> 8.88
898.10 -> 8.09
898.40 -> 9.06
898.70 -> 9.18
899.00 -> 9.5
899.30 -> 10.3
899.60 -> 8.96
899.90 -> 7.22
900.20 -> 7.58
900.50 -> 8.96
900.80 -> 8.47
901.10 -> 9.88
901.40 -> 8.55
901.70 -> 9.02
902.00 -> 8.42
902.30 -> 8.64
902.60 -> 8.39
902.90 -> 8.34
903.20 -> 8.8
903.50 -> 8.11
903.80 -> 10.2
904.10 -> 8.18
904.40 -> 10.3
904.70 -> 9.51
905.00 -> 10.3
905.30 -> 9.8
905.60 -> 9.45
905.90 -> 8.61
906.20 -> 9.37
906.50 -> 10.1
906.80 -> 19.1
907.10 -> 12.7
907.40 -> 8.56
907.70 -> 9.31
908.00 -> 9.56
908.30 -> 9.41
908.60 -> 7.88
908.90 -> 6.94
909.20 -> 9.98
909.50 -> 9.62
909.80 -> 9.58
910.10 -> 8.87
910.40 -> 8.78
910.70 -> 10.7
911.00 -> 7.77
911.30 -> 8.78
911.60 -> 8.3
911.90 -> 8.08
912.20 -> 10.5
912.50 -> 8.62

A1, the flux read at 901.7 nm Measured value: 9.02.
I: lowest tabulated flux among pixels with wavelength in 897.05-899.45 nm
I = 8.09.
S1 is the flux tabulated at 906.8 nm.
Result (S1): 19.1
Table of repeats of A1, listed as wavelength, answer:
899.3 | 10.3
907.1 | 12.7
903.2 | 8.8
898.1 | 8.09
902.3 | 8.64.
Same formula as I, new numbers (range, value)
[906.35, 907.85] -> 8.56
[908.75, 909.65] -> 6.94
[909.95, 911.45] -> 7.77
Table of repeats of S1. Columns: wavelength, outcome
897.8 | 8.88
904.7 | 9.51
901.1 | 9.88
